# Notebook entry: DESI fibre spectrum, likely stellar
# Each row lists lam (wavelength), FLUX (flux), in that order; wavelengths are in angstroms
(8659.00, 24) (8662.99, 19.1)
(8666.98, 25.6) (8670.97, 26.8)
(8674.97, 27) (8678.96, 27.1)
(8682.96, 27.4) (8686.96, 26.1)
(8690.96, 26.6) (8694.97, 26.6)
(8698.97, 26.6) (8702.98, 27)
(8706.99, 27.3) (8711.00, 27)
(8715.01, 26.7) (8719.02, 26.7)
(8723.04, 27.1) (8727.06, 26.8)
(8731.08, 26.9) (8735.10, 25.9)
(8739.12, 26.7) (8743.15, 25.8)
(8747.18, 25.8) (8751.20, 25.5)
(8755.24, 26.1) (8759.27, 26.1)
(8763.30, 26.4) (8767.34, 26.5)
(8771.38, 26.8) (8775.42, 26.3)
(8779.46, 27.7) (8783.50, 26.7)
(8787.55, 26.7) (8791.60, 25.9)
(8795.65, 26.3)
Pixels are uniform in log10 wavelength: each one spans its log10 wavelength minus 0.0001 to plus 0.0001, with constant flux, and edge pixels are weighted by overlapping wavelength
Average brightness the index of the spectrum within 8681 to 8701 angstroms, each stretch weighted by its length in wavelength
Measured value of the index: 26.7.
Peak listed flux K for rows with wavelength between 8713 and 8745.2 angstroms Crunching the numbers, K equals 27.1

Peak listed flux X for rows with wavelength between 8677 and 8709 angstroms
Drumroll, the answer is 27.4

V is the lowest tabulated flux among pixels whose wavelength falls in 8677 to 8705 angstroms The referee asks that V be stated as 26.1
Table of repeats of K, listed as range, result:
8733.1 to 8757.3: 26.7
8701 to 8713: 27.3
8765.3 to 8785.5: 27.7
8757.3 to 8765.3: 26.4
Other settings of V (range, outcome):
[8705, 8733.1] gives 26.7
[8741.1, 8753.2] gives 25.5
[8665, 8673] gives 25.6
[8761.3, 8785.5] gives 26.3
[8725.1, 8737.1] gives 25.9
